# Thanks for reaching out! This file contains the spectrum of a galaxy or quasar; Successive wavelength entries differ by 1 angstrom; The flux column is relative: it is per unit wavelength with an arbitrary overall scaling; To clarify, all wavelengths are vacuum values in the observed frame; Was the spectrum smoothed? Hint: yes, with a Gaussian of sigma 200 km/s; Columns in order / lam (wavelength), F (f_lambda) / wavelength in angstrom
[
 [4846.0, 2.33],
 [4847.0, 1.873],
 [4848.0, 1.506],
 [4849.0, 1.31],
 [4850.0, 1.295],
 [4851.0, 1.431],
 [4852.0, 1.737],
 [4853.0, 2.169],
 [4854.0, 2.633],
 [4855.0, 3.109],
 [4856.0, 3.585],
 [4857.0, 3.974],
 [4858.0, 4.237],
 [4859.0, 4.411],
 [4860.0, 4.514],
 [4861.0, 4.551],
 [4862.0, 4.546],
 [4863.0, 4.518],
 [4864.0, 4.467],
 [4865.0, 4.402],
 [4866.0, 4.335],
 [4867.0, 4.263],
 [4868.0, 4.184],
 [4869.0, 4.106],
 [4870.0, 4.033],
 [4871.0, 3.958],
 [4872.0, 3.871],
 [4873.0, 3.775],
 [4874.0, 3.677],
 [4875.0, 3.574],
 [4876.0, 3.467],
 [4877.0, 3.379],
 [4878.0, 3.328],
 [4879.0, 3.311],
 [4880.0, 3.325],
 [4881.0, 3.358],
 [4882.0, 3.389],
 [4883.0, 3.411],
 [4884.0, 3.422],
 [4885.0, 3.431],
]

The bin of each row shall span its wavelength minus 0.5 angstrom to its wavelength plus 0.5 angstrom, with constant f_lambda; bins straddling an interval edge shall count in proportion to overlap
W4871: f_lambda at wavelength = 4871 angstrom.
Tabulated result 3.958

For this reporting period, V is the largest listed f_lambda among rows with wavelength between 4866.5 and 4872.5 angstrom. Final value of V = 4.263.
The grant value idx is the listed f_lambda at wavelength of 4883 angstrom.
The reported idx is 3.411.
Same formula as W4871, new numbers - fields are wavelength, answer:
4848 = 1.506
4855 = 3.109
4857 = 3.974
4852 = 1.737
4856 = 3.585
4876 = 3.467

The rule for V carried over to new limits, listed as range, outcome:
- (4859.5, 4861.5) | 4.551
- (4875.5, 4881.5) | 3.467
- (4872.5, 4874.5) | 3.775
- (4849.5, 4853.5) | 2.169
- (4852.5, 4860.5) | 4.514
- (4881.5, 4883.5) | 3.411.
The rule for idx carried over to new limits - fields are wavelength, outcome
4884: 3.422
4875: 3.574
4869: 4.106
